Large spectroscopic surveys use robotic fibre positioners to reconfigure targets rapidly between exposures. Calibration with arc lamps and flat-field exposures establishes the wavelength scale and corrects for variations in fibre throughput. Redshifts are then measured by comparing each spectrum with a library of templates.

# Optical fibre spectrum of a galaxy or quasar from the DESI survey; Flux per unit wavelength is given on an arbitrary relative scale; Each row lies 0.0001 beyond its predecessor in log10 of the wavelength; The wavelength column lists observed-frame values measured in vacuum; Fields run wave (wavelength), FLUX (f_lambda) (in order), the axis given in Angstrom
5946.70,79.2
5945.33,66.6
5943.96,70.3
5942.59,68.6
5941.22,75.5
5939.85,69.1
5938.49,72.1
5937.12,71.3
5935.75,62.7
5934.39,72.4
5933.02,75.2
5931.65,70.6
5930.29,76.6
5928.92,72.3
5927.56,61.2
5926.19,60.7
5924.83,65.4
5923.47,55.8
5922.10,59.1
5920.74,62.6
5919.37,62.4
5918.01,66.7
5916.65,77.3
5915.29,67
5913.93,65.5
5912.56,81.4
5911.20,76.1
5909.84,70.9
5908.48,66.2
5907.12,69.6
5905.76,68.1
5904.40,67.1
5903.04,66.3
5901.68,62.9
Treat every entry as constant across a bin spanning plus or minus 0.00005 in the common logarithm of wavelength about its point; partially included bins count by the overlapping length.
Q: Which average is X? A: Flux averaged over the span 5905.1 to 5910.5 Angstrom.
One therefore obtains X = 68.7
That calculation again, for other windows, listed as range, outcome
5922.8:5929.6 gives 63.2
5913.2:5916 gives 66.5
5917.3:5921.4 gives 64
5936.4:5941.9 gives 71.9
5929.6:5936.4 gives 71.5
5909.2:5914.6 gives 73.4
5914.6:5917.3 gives 72.2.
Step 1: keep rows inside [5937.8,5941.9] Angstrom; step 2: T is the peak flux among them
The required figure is 75.5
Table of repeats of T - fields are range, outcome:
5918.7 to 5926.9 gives 65.4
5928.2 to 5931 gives 76.6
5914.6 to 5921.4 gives 77.3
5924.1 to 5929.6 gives 72.3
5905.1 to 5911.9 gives 76.1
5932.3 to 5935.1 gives 75.2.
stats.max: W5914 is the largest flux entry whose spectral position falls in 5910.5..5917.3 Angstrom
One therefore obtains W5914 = 81.4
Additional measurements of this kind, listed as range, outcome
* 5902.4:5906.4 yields 68.1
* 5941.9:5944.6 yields 70.3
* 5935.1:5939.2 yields 72.1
